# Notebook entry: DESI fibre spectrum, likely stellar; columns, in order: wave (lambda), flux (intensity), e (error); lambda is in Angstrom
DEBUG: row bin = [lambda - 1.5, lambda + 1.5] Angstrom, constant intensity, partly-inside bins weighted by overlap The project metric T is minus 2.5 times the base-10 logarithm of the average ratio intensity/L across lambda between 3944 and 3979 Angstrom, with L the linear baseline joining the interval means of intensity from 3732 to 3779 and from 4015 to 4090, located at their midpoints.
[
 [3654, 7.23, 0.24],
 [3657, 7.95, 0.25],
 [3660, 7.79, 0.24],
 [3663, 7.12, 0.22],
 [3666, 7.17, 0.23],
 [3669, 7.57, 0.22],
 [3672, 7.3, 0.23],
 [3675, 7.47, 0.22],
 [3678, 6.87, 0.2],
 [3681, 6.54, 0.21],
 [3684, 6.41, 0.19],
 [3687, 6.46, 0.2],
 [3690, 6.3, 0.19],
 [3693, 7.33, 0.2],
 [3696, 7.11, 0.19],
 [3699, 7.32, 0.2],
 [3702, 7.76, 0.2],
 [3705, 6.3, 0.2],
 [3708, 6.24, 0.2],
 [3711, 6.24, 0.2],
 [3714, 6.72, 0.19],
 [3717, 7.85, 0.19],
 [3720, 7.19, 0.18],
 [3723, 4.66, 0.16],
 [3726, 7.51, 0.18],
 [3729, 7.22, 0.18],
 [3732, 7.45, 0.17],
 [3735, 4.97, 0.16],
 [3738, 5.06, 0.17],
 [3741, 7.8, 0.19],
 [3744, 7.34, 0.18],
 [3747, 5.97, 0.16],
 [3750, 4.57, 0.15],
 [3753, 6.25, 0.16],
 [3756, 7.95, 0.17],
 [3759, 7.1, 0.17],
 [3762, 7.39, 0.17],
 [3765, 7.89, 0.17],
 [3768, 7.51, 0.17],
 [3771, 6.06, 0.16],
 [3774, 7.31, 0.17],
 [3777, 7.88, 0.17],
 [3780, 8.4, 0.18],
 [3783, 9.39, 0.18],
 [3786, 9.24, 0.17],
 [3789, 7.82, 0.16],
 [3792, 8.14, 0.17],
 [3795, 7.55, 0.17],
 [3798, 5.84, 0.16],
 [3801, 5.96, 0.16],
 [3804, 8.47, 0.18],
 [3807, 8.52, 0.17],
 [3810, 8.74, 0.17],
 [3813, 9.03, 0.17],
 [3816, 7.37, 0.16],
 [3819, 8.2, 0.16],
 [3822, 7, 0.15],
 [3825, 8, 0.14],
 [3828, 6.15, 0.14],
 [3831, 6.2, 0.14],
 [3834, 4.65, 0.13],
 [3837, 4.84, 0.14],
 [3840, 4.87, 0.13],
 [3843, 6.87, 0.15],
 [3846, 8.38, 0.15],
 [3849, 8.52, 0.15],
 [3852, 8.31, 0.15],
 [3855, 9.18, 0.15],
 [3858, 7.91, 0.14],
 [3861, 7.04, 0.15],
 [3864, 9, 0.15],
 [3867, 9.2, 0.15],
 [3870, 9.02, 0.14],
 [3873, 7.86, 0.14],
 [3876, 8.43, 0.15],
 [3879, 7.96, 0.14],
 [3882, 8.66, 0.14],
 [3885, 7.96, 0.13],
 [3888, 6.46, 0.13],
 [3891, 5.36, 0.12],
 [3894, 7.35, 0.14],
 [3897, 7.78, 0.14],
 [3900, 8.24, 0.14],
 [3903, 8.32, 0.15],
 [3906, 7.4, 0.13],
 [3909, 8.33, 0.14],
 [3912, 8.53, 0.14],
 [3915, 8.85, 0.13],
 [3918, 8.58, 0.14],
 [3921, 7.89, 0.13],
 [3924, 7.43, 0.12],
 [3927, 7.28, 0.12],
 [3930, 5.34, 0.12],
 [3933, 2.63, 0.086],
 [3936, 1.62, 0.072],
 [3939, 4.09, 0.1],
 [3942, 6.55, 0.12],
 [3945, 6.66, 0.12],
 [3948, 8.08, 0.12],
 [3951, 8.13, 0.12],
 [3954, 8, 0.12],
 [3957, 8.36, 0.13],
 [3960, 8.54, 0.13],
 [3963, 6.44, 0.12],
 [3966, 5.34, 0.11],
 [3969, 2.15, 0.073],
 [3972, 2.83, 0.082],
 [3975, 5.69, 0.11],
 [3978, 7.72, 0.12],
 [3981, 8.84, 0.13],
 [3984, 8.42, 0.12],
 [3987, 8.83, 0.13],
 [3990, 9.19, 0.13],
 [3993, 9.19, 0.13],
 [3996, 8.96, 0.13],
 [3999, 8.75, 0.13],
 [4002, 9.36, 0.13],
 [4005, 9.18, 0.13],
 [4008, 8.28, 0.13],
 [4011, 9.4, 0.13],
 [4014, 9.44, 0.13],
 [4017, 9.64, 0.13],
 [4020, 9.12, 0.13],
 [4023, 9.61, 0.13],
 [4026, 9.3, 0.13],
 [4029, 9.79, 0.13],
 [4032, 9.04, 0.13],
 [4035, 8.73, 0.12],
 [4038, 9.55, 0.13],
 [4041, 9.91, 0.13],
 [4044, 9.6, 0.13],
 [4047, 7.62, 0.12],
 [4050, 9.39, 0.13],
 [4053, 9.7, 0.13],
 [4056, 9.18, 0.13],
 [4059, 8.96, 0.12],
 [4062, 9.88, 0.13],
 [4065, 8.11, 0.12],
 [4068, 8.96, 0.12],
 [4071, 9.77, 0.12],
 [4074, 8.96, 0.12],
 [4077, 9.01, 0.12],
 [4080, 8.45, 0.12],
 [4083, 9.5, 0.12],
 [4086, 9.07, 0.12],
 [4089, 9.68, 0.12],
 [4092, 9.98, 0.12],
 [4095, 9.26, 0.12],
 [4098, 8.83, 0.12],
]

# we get 0.29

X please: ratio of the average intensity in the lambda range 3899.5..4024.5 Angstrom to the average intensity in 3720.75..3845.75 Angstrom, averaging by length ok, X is 1.1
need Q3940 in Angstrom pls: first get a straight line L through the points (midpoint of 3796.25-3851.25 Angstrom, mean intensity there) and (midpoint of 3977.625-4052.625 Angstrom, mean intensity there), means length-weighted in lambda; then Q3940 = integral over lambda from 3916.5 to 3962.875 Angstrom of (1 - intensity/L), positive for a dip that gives 9.6 Angstrom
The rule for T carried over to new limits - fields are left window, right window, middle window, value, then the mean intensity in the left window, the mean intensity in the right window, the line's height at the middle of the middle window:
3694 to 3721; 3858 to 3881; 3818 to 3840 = 0.259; 6.97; 8.34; 8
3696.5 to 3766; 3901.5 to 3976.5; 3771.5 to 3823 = -0.186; 6.73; 6.52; 6.66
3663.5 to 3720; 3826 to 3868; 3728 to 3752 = 0.123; 6.95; 7.21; 7.03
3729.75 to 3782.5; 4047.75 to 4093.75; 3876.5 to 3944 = 0.155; 6.93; 9.21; 8.05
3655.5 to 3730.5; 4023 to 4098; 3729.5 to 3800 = 0.039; 6.98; 9.22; 7.42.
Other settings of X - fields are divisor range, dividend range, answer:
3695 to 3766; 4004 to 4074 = 1.37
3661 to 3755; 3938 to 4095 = 1.25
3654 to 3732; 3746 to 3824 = 1.08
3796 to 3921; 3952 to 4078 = 1.11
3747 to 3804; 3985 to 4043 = 1.26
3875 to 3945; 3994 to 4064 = 1.32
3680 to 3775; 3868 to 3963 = 1.08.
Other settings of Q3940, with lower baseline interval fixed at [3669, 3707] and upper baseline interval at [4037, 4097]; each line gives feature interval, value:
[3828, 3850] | 4.4 Angstrom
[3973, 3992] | 1.6 Angstrom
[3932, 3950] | 7.2 Angstrom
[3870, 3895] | 1.6 Angstrom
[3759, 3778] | 0.3 Angstrom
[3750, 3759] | 0.8 Angstrom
